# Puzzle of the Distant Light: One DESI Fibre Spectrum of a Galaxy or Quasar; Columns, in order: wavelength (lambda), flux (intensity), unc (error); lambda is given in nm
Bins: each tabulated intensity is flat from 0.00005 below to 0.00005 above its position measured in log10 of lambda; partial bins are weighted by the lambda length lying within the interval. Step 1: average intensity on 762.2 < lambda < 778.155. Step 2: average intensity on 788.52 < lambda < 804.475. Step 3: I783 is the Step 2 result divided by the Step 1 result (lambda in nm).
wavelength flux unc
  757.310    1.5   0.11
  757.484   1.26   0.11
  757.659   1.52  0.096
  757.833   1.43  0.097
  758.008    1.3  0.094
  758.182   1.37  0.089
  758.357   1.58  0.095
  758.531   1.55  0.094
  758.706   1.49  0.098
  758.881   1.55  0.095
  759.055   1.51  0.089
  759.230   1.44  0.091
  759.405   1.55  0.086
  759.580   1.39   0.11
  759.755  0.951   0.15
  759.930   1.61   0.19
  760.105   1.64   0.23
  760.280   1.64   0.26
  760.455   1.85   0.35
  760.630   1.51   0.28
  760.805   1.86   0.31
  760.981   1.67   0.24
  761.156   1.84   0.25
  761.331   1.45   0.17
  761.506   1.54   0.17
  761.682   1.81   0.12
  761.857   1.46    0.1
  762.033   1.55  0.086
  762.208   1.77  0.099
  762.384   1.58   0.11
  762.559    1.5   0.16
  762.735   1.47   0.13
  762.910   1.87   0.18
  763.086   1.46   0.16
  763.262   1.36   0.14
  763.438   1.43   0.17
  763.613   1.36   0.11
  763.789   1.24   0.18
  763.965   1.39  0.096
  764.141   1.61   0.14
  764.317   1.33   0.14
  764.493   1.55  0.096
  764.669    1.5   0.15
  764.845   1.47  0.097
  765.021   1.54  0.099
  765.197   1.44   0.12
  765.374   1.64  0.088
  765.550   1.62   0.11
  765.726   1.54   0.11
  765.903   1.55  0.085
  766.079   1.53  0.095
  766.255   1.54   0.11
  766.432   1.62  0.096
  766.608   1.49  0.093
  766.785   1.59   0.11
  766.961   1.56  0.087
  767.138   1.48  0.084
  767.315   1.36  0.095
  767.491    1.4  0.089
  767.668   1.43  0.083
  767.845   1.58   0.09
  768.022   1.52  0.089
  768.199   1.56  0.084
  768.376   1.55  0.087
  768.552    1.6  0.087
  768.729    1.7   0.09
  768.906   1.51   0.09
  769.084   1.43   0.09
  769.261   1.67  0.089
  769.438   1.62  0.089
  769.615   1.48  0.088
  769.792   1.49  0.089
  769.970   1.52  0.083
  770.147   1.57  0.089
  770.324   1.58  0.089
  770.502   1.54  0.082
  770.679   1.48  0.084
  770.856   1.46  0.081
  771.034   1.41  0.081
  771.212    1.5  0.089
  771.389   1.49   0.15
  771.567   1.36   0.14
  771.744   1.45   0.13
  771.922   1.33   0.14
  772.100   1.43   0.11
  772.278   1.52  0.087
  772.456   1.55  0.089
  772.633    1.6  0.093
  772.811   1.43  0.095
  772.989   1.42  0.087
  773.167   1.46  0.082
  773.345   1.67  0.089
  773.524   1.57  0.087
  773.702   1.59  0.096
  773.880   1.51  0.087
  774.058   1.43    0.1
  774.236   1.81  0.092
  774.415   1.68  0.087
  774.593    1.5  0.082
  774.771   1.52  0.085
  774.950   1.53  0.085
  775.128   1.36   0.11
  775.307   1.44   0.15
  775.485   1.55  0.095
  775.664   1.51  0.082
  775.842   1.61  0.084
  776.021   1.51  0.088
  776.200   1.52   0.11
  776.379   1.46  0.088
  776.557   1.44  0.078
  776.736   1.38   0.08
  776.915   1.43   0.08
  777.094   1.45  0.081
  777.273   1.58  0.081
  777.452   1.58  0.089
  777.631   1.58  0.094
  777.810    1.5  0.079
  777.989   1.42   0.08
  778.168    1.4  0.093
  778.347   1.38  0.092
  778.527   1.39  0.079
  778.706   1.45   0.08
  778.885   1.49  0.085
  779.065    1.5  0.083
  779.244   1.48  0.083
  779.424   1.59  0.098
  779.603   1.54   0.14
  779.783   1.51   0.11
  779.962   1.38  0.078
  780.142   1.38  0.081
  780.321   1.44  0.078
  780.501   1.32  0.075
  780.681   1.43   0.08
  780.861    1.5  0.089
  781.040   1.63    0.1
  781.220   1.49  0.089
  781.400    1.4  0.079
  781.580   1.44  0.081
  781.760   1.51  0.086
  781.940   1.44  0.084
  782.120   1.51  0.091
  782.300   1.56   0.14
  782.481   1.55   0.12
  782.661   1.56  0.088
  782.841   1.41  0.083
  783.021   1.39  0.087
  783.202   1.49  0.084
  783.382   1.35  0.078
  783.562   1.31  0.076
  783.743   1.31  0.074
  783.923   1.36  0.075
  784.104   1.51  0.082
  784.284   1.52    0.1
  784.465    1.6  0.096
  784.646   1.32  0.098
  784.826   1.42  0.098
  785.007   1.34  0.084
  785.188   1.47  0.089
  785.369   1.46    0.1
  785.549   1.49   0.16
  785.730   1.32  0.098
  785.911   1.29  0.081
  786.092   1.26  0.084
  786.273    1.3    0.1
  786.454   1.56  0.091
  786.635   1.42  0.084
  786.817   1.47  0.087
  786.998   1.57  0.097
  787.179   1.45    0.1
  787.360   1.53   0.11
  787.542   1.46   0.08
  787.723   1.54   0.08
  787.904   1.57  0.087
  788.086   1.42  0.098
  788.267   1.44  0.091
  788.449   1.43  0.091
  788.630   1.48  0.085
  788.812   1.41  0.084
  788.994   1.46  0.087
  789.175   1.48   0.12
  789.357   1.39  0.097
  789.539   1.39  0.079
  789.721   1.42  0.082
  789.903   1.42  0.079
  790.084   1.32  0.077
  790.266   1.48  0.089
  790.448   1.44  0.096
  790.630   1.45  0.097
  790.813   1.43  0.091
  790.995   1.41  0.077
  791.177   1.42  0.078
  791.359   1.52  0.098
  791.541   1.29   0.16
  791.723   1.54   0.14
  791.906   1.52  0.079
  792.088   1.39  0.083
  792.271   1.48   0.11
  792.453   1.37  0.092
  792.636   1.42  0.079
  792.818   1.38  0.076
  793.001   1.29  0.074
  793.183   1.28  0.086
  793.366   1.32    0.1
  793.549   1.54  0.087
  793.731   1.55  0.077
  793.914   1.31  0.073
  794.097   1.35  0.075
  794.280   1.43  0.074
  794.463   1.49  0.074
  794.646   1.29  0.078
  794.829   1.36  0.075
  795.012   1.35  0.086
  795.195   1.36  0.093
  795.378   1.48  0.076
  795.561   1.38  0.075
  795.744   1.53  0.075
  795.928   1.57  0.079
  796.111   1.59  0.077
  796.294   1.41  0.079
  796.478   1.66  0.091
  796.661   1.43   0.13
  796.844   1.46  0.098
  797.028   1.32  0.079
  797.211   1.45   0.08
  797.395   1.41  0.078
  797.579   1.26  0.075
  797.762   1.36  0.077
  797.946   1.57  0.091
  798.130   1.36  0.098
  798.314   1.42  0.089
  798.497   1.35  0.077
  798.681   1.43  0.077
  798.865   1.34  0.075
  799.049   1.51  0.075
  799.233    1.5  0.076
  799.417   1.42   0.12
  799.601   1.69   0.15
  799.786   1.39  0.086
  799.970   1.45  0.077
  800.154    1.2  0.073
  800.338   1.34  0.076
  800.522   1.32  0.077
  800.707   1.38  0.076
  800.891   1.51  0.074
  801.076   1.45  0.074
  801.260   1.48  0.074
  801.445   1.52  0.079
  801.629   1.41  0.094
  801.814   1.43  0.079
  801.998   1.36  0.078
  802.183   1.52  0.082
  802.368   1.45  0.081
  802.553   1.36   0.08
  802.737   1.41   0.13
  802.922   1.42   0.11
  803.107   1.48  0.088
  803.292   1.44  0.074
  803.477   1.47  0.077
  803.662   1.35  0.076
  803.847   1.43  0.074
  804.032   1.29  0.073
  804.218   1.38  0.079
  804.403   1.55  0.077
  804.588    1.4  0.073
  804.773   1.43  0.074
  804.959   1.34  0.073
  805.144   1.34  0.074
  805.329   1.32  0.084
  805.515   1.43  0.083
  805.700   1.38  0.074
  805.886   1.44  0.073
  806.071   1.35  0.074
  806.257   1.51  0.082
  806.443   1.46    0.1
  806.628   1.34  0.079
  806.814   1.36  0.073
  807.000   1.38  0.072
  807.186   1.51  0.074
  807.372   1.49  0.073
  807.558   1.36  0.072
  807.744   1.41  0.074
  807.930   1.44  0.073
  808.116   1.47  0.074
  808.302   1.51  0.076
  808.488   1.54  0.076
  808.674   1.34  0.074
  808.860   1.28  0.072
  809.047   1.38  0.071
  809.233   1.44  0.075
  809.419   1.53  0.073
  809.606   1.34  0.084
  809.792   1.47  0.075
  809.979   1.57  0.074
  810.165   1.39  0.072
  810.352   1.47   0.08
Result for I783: 0.94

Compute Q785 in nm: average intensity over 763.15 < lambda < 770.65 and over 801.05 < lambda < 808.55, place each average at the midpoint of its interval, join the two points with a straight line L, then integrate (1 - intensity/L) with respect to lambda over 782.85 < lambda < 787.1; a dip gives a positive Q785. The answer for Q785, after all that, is 0.16 nm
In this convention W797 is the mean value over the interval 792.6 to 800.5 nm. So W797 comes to 1.42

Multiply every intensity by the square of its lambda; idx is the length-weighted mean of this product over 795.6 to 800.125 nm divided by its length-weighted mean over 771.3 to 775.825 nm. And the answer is 1.02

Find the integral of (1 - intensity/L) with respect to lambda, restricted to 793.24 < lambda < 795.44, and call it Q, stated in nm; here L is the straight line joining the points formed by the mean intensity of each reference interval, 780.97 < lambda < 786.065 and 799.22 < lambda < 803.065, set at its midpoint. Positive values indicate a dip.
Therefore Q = 0.05 nm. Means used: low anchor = 1.44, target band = 1.4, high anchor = 1.43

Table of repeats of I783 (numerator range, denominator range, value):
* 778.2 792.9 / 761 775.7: 0.95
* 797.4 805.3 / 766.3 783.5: 0.95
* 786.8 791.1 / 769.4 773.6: 0.97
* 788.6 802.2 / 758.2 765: 0.93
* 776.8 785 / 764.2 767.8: 0.97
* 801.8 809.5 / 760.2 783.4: 0.94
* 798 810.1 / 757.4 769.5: 0.93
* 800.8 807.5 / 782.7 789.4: 0.99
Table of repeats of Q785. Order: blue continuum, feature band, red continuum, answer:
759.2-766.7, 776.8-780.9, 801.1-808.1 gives 0.08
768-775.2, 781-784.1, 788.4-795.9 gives 0.03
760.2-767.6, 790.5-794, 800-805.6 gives 0.07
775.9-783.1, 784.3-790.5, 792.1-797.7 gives 0.03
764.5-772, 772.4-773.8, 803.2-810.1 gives -0.03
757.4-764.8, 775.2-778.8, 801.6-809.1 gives 0.00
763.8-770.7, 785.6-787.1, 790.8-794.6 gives 0.04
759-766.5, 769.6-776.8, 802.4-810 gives 0.02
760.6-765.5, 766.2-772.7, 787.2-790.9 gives 0.03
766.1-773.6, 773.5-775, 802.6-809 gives -0.07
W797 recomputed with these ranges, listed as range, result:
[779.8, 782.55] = 1.47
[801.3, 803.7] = 1.44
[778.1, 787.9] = 1.45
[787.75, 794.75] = 1.42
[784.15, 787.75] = 1.44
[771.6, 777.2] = 1.5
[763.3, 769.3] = 1.51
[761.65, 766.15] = 1.52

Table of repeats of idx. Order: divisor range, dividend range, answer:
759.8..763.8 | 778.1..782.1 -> 0.97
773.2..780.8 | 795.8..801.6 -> 1.02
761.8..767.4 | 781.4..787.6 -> 1.00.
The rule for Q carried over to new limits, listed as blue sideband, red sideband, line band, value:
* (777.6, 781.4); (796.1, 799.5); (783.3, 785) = 0.06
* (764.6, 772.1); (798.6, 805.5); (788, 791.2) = 0.06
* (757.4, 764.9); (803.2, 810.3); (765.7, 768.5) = -0.03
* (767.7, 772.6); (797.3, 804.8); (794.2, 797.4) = -0.02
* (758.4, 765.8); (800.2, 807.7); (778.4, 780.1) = 0.01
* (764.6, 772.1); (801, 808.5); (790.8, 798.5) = 0.14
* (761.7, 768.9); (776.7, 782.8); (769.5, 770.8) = -0.01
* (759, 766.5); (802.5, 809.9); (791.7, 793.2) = 0.05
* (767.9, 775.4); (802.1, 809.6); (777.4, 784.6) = 0.14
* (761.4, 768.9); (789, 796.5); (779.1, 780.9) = 0.02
